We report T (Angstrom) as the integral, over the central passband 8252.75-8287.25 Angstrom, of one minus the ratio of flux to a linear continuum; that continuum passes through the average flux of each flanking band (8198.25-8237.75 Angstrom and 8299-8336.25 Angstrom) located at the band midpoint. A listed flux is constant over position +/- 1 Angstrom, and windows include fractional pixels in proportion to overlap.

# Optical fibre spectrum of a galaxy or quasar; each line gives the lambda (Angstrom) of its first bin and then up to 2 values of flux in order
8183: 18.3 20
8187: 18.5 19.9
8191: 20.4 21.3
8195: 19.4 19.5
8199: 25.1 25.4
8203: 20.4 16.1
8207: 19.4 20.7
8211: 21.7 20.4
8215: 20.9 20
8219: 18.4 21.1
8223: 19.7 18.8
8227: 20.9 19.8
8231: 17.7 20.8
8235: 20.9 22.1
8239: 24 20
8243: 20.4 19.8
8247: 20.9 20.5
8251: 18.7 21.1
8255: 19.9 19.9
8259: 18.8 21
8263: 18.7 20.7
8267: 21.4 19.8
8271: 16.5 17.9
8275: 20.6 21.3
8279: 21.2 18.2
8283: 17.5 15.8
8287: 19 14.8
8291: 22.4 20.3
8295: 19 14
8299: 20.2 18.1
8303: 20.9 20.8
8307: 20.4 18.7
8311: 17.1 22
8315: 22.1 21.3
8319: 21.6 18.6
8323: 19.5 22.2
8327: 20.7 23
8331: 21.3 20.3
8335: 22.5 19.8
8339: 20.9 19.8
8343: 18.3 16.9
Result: 2.0 Angstrom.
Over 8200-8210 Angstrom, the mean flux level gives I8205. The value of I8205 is 20.4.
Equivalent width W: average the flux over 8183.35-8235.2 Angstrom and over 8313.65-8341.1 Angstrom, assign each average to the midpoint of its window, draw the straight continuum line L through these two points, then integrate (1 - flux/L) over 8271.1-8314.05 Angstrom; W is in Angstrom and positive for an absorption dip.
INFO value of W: 3.7 Angstrom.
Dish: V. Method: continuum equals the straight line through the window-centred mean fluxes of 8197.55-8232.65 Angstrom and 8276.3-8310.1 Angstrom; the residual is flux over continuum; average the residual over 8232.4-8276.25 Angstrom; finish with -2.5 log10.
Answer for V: -0.03 mag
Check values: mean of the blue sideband 20.4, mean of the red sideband 19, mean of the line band 20.2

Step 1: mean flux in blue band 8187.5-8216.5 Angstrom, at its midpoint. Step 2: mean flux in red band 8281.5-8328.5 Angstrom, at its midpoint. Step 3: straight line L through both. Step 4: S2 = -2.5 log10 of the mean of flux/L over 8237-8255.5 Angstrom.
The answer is -0.03 mag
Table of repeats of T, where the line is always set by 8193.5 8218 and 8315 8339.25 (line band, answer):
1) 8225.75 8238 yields 0.3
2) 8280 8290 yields 1.8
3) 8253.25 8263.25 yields 0.5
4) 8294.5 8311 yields 1.6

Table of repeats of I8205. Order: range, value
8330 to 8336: 21.4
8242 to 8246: 20.1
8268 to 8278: 19.2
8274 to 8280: 21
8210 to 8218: 20.8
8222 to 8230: 19.8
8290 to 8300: 19.2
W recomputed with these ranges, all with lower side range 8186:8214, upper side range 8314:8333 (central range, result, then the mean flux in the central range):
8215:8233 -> 0.9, 19.7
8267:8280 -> 0.7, 19.7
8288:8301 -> 1.6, 18.4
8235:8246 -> -0.3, 21.2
